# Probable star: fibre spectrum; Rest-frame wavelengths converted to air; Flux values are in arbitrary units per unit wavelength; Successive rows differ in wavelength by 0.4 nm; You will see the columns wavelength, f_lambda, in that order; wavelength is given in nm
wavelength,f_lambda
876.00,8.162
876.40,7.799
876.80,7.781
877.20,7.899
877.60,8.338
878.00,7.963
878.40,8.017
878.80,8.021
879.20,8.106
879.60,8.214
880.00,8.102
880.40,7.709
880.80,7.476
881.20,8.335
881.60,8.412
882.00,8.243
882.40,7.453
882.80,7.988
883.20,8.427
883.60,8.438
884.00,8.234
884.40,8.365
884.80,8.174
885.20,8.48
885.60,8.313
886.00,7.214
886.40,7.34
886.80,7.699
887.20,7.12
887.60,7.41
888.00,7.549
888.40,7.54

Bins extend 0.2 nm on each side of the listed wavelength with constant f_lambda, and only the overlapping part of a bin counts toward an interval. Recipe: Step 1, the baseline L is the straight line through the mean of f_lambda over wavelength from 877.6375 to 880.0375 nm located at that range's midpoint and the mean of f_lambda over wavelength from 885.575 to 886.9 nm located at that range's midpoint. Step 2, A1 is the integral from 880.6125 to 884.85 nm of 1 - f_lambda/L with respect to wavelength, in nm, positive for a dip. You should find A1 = -0.19 nm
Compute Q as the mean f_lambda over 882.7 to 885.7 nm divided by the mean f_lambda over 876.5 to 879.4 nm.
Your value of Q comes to 1.0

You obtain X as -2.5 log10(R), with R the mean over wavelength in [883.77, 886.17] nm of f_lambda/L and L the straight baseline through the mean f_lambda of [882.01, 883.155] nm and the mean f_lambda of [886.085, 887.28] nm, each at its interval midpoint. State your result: -0.07 mag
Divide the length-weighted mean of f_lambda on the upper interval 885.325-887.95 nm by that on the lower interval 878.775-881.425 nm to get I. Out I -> 0.94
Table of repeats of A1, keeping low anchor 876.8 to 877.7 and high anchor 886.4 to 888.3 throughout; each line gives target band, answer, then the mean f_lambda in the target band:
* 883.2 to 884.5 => -0.12 nm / 8.36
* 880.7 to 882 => -0.06 nm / 8.15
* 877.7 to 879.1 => -0.01 nm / 8.03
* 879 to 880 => -0.03 nm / 8.15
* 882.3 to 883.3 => -0.03 nm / 7.96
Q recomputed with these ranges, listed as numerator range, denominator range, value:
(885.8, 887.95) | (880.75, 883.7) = 0.91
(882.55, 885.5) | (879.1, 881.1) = 1.04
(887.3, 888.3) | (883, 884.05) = 0.89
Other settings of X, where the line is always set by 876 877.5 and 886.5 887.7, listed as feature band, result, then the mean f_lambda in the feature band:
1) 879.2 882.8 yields -0.04 mag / 8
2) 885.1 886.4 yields -0.06 mag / 7.86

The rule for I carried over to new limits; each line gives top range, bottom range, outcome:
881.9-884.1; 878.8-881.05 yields 1.02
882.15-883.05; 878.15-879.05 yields 0.97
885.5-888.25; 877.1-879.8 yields 0.93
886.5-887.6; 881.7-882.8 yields 0.93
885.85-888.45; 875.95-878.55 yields 0.93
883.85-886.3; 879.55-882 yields 1.01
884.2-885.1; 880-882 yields 1.03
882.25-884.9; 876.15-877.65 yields 1.03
